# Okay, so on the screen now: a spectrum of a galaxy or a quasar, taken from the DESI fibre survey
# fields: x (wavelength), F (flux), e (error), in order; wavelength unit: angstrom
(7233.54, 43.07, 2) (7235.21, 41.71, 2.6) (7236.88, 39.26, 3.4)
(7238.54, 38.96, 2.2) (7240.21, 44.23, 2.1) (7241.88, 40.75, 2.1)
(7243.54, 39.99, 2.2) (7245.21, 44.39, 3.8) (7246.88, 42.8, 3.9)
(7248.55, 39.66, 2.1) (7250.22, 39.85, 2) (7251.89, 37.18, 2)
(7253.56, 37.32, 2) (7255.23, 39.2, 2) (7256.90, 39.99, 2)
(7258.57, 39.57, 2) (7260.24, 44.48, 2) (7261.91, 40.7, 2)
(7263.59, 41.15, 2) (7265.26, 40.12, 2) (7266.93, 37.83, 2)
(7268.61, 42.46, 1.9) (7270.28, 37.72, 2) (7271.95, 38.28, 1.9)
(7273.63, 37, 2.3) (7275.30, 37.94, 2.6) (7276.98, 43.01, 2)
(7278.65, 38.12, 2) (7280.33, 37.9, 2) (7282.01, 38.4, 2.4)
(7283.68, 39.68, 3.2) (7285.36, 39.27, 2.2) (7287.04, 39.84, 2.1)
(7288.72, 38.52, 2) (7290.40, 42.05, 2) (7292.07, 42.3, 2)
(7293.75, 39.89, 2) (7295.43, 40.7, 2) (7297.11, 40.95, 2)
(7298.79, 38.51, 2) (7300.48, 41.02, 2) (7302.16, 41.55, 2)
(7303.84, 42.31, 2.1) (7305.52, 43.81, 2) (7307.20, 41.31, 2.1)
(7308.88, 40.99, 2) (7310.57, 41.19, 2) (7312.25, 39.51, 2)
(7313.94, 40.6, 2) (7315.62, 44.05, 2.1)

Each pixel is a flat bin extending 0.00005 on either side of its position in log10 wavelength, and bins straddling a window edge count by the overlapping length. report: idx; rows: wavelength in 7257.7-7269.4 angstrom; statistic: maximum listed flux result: 44.48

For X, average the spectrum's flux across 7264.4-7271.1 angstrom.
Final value 39.6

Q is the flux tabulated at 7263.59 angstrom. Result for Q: 41.15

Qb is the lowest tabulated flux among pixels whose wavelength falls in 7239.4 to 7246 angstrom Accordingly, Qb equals 39.99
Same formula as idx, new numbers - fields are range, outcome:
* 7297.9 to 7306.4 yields 43.81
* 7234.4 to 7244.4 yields 44.23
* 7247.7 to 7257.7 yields 39.99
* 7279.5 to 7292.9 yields 42.3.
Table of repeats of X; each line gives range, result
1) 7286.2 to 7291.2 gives 40.1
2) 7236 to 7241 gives 40.8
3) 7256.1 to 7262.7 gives 41.2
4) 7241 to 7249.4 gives 41.5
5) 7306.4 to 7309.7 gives 41.2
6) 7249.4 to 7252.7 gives 38.5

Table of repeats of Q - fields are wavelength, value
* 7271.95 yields 38.28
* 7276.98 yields 43.01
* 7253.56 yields 37.32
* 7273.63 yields 37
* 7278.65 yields 38.12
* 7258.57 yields 39.57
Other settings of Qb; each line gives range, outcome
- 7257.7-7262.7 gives 39.57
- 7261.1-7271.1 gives 37.72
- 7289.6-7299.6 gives 38.51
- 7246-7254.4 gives 37.18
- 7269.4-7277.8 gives 37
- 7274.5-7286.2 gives 37.9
